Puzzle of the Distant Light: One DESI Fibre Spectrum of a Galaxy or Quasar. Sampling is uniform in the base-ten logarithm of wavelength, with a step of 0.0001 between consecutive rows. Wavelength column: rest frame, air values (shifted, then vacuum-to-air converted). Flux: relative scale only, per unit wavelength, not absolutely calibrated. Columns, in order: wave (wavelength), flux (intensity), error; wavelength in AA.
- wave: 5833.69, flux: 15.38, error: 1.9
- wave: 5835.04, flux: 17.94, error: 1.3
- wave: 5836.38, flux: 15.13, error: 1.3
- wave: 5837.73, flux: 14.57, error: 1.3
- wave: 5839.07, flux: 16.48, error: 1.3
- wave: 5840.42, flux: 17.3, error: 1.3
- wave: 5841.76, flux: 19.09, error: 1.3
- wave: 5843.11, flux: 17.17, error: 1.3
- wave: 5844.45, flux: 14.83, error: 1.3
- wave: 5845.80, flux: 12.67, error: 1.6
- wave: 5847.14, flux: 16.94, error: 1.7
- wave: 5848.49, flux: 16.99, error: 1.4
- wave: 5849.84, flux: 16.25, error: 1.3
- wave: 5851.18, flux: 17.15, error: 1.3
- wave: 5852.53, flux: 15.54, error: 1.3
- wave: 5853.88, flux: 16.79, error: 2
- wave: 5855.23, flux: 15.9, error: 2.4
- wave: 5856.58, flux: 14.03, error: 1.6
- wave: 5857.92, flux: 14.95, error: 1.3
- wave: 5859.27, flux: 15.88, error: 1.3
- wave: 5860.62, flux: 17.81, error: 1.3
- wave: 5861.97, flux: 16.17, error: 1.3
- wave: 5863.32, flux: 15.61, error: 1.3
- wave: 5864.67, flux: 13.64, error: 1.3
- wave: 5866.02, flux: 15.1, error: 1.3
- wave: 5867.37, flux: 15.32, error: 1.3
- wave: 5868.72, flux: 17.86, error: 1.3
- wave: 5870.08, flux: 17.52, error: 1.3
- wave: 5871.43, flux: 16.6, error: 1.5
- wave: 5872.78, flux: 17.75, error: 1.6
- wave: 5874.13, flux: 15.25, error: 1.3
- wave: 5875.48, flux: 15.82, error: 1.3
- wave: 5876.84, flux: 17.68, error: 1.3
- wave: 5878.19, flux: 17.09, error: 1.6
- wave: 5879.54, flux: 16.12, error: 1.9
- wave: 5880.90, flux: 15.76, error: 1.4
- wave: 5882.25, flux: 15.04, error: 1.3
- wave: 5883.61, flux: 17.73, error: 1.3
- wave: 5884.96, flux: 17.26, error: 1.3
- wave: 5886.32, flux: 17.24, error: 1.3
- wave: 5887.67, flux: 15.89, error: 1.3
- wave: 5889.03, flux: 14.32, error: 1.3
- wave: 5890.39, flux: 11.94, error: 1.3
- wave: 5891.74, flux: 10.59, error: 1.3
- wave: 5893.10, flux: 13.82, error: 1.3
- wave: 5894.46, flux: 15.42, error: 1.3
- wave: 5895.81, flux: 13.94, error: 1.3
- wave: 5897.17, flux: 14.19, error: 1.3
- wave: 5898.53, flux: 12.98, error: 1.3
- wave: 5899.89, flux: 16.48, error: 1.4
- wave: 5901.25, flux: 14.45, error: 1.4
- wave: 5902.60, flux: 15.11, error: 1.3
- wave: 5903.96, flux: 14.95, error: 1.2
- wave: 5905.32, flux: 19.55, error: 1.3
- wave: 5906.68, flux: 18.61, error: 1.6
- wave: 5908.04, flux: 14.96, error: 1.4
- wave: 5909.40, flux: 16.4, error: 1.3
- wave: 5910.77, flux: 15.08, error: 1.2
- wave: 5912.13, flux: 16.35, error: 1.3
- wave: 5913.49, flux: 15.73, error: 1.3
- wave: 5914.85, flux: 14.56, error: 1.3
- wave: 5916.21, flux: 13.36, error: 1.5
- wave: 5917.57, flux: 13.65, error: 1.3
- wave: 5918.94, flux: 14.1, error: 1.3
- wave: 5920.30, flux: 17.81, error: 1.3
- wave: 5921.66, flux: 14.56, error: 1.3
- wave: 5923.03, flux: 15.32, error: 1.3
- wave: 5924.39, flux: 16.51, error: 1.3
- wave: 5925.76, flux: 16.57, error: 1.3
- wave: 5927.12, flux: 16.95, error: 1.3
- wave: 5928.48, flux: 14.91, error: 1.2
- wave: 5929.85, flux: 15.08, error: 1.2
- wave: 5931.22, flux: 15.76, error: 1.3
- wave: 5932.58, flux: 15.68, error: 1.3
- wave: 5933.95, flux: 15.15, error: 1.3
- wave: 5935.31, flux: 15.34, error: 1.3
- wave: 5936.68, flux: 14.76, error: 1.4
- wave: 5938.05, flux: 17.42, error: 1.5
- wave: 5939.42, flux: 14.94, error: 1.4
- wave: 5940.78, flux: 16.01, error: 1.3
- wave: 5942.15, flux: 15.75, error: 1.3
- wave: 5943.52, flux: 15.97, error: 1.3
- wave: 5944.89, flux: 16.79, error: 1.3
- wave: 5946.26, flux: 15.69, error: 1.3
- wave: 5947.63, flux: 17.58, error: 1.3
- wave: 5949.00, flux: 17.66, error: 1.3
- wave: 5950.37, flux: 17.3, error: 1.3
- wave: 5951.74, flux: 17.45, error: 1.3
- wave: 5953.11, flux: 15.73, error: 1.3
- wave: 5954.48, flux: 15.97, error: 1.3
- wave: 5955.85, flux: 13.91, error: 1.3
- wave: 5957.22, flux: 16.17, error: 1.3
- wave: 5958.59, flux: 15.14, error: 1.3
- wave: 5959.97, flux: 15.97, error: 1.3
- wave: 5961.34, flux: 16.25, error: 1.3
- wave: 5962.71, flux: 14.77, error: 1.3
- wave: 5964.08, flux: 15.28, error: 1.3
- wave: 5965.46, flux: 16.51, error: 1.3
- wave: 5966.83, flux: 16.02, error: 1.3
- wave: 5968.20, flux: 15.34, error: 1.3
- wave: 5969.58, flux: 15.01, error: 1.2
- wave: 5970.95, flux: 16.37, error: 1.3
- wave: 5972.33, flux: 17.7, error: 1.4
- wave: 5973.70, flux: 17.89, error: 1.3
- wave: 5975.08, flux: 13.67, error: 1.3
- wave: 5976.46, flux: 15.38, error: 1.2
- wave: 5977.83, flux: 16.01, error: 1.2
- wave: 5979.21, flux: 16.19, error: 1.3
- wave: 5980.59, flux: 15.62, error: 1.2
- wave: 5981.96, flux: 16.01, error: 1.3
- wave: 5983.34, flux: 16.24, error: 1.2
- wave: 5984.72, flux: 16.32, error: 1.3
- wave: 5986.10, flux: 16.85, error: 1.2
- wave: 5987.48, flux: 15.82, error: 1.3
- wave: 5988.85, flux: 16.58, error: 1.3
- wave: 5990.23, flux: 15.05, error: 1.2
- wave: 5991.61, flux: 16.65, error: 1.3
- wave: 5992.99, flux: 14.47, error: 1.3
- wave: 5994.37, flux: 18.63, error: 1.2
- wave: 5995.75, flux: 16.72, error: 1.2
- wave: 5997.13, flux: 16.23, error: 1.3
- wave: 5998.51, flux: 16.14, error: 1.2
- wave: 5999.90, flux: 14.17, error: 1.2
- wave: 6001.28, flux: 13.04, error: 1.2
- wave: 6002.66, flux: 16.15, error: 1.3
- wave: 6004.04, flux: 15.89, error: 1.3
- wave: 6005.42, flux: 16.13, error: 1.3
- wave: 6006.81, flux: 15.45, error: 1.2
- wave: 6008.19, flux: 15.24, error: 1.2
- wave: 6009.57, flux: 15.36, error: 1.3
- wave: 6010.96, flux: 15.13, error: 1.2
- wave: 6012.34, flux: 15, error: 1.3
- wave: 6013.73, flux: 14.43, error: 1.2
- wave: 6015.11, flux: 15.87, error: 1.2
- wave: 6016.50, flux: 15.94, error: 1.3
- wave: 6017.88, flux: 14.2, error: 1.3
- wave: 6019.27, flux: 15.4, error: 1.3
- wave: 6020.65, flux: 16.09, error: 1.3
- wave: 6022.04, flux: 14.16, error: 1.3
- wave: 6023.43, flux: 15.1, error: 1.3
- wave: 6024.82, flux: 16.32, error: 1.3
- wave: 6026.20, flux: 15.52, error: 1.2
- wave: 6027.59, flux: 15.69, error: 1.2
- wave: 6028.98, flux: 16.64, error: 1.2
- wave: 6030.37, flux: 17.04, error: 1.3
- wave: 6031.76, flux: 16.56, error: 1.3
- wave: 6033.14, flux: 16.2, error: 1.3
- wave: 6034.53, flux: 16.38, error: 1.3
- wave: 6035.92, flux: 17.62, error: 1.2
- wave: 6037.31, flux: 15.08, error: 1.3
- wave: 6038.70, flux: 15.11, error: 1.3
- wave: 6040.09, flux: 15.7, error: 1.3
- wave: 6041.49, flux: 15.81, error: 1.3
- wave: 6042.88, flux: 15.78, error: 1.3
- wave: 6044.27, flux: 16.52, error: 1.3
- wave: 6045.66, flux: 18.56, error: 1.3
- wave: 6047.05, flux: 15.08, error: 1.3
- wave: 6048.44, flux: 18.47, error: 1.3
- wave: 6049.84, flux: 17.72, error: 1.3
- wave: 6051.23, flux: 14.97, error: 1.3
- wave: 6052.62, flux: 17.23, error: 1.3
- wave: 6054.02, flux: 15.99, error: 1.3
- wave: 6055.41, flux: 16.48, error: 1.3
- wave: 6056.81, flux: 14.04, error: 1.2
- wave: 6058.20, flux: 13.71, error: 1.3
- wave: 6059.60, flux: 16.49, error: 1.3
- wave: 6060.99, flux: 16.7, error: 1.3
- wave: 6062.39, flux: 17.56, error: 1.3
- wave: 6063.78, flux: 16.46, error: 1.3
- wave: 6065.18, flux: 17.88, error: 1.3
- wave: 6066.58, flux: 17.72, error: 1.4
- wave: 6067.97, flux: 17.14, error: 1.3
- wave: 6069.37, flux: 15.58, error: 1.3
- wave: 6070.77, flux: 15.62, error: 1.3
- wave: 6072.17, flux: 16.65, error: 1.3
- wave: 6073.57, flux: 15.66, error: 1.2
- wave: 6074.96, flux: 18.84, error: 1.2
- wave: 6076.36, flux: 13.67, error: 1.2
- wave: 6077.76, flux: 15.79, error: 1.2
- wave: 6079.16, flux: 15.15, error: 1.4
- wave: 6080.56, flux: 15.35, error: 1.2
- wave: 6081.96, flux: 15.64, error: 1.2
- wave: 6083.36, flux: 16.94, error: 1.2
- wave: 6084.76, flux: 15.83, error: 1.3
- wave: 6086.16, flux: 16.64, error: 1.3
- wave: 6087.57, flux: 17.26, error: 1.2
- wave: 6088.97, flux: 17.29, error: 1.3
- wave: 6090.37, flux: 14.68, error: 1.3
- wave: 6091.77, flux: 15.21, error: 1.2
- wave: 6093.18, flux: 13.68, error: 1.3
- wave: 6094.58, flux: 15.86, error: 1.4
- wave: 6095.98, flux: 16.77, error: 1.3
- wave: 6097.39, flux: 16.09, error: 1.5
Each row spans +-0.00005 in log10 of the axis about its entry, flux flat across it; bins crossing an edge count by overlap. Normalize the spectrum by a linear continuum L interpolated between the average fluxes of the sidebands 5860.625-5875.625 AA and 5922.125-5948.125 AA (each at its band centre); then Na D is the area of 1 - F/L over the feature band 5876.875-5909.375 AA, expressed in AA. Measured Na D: 1.24 AA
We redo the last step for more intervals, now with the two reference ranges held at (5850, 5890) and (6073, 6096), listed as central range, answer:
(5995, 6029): 1.2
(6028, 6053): -0.8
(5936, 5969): 0.1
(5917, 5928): 0.3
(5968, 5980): 0.0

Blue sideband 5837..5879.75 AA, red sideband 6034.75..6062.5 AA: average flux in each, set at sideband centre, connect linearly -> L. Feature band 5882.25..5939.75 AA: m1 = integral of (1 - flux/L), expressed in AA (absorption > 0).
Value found 2.92 AA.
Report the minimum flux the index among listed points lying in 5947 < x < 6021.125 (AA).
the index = 13.04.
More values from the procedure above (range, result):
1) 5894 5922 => 12.98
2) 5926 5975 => 13.91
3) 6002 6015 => 14.43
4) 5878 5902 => 10.59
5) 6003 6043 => 14.16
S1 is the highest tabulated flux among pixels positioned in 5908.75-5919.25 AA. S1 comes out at 16.4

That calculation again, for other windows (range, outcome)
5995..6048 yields 18.56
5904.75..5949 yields 19.55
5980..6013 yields 18.63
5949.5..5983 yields 17.89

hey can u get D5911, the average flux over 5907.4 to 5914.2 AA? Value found 15.7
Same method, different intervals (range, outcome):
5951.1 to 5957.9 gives 15.8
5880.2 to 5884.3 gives 16.2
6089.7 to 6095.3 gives 14.9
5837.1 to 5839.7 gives 15.6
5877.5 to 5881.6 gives 16.3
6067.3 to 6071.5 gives 16.1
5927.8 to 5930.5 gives 15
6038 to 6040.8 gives 15.4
